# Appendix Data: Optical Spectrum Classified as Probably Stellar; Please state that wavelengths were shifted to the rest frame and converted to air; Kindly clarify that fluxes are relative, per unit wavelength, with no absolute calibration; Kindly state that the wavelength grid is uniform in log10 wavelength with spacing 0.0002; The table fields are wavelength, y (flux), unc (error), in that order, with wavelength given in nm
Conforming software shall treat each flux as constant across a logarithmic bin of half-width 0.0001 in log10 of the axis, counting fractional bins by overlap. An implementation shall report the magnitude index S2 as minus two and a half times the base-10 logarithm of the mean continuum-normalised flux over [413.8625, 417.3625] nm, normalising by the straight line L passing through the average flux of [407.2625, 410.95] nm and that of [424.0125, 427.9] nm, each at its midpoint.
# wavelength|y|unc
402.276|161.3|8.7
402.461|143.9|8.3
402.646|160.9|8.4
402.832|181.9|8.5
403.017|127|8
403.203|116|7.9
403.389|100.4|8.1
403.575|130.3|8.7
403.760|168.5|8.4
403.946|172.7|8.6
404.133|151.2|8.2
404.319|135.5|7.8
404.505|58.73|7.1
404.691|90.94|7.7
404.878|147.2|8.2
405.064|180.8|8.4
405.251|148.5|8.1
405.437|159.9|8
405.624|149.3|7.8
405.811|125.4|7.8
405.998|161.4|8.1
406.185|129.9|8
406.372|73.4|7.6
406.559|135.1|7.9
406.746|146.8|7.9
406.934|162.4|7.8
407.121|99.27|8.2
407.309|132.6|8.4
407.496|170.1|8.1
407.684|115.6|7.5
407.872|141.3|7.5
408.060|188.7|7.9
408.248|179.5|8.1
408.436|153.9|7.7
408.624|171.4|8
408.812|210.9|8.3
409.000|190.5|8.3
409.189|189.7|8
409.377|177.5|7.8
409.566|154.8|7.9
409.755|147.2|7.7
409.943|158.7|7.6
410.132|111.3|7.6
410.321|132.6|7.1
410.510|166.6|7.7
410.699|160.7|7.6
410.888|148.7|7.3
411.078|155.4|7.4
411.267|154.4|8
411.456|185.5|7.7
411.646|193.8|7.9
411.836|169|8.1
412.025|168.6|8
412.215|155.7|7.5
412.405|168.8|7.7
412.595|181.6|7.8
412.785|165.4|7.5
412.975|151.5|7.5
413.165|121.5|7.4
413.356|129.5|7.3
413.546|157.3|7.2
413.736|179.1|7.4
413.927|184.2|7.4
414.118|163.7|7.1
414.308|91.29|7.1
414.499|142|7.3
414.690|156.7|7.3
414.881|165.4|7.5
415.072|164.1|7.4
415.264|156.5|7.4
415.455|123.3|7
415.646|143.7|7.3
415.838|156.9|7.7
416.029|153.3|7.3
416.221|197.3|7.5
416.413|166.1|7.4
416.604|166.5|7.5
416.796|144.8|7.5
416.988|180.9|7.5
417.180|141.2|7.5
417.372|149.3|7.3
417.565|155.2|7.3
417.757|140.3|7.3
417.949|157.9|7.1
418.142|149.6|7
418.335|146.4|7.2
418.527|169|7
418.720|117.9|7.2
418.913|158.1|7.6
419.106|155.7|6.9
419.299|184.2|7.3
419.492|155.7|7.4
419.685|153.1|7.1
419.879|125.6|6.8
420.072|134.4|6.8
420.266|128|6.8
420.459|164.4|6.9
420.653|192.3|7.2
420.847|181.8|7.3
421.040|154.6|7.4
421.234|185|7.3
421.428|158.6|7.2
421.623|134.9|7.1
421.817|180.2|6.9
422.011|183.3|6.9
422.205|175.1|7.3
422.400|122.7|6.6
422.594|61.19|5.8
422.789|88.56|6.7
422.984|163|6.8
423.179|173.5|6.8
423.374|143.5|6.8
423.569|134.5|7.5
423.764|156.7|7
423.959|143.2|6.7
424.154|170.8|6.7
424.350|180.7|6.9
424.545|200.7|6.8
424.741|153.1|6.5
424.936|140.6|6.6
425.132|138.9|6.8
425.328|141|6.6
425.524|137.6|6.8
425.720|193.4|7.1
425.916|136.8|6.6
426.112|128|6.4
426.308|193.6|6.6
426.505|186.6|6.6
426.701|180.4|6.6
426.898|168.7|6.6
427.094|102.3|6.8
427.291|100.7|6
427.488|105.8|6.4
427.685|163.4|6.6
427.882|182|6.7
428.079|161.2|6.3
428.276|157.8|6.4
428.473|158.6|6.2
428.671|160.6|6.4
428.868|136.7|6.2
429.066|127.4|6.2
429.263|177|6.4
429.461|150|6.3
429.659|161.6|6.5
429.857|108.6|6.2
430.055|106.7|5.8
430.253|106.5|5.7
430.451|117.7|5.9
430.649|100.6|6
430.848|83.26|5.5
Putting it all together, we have 0.02 mag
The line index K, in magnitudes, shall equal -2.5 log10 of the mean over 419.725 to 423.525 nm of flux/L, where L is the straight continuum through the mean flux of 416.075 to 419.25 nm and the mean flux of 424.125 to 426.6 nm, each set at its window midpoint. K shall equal 0.06 mag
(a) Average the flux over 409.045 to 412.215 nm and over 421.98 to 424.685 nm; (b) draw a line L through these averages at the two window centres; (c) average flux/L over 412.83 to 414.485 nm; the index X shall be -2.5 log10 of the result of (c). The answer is 0.08 mag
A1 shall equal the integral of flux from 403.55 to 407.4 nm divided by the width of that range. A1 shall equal 136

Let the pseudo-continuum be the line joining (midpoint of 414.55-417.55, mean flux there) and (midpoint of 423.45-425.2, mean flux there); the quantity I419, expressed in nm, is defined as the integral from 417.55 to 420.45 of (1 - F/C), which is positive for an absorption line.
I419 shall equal 0.157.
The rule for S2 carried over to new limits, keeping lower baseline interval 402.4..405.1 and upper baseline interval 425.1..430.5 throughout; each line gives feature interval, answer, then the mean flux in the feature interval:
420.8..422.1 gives -0.17 mag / 168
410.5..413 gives -0.19 mag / 167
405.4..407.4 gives 0.04 mag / 133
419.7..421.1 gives -0.08 mag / 154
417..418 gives -0.07 mag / 151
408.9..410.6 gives -0.14 mag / 159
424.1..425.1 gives -0.15 mag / 167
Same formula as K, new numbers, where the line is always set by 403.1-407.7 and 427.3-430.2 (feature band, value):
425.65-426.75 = -0.174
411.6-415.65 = -0.130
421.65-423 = 0.035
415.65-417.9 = -0.138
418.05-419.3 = -0.086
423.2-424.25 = -0.065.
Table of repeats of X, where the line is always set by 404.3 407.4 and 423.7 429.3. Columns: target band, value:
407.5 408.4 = -0.18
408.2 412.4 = -0.21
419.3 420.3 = 0.02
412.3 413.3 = -0.13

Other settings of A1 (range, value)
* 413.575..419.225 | 155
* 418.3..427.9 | 152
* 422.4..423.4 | 124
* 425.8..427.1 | 161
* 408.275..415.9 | 159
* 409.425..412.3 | 158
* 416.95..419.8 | 154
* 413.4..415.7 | 152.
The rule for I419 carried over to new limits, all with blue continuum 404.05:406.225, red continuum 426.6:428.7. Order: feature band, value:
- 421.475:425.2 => -0.09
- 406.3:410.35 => -0.42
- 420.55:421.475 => -0.19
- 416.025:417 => -0.17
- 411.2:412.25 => -0.24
